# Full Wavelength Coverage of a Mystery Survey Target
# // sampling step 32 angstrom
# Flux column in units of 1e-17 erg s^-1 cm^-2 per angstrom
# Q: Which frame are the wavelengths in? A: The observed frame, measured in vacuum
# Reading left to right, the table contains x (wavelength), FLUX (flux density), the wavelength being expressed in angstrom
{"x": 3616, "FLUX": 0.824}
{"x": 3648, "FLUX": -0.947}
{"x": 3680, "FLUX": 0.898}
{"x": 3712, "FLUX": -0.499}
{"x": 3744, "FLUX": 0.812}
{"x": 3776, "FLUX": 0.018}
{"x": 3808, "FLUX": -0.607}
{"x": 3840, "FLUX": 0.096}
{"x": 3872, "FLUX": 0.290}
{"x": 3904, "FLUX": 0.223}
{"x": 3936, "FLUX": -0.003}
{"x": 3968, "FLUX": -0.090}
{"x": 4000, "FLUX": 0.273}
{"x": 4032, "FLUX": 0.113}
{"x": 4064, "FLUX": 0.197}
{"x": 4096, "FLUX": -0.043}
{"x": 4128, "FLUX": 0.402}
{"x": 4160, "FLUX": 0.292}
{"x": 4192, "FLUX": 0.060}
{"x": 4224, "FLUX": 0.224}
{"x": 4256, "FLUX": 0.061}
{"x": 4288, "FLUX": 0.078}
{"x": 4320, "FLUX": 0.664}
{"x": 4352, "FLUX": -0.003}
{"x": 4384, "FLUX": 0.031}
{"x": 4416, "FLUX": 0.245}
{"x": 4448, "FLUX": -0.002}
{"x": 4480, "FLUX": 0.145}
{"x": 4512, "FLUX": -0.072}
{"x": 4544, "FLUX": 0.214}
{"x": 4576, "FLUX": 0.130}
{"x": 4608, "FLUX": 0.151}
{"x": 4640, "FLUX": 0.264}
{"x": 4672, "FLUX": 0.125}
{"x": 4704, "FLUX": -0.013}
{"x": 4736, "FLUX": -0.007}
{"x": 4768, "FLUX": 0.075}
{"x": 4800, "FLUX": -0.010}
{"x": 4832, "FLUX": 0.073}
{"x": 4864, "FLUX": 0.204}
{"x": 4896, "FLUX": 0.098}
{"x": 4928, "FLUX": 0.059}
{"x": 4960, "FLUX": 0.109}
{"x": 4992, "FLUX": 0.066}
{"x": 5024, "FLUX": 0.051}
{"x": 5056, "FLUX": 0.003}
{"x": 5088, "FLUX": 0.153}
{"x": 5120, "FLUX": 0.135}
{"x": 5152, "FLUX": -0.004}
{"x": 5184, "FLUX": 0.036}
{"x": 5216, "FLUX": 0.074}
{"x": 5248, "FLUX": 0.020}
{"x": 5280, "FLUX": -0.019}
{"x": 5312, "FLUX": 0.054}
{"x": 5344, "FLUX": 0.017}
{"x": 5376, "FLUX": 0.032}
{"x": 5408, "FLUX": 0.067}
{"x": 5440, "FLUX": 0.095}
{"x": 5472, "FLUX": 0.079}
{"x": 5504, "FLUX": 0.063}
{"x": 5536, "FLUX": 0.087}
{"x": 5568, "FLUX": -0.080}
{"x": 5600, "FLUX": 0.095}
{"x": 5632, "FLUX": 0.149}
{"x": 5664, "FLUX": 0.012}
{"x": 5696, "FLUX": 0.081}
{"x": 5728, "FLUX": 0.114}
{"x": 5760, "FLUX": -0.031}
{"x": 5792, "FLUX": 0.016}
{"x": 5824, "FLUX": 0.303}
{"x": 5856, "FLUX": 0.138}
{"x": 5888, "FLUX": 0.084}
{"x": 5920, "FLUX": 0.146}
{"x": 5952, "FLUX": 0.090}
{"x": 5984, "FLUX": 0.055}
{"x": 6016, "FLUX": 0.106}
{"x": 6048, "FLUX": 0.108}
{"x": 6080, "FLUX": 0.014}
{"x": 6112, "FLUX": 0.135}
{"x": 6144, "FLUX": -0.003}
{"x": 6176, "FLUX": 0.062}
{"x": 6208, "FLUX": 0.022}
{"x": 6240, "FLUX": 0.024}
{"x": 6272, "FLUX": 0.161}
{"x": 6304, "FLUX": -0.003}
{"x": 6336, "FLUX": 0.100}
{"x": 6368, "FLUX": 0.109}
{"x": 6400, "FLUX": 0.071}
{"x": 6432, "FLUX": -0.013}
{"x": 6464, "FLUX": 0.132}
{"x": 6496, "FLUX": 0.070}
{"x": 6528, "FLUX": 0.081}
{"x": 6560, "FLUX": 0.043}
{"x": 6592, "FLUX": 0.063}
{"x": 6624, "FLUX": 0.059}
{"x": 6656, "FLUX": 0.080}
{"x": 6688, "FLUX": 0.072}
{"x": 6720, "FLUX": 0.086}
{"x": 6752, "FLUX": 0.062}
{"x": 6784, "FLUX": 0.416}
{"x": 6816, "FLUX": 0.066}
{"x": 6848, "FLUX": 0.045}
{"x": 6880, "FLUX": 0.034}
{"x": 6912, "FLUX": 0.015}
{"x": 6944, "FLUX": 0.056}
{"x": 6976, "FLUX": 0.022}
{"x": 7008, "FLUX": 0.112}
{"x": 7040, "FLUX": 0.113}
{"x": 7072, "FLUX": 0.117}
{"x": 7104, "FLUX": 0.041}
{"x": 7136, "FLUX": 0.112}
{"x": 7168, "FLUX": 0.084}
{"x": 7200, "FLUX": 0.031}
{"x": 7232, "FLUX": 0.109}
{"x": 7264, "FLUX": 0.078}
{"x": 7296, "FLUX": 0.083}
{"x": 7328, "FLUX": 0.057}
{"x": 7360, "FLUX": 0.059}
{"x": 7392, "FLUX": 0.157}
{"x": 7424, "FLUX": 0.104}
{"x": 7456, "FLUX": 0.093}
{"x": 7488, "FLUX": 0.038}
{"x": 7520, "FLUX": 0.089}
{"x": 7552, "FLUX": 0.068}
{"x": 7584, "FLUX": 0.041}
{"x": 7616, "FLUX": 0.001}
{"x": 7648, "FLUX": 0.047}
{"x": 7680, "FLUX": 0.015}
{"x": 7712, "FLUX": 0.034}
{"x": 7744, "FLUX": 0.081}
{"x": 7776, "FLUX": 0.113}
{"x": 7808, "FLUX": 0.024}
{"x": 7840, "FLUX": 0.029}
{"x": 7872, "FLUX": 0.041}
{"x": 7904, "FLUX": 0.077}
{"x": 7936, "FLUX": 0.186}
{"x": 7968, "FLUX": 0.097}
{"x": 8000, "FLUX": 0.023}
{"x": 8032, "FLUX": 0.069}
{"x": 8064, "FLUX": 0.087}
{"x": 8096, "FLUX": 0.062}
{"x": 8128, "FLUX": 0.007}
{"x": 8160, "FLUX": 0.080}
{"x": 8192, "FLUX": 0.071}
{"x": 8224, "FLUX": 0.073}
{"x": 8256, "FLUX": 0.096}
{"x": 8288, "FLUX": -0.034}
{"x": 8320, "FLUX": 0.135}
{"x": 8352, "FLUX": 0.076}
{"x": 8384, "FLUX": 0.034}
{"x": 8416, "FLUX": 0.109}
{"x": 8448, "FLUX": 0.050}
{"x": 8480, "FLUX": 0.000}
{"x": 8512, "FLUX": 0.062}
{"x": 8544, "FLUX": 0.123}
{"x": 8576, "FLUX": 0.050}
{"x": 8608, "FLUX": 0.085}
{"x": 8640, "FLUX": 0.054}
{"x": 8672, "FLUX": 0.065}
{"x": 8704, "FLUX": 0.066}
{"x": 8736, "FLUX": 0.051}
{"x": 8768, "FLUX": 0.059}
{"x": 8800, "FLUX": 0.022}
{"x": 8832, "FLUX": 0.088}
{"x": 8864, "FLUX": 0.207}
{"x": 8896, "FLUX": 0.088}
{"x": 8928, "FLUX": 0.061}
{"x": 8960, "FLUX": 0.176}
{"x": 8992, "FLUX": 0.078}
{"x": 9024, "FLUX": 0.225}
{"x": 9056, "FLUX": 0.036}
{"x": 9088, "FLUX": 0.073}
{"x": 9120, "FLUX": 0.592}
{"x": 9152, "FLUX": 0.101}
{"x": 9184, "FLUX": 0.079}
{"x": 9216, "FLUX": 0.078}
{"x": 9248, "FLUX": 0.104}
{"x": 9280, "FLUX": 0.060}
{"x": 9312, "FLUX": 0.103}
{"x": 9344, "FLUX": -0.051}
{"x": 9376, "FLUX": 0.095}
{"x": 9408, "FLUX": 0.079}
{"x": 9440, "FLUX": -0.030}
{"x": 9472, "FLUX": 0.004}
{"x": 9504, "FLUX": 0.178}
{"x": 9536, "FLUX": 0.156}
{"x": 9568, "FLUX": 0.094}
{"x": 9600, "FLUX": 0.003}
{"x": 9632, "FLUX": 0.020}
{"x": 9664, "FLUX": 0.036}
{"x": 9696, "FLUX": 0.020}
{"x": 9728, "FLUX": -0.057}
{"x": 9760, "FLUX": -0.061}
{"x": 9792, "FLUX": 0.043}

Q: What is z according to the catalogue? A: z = 0.82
